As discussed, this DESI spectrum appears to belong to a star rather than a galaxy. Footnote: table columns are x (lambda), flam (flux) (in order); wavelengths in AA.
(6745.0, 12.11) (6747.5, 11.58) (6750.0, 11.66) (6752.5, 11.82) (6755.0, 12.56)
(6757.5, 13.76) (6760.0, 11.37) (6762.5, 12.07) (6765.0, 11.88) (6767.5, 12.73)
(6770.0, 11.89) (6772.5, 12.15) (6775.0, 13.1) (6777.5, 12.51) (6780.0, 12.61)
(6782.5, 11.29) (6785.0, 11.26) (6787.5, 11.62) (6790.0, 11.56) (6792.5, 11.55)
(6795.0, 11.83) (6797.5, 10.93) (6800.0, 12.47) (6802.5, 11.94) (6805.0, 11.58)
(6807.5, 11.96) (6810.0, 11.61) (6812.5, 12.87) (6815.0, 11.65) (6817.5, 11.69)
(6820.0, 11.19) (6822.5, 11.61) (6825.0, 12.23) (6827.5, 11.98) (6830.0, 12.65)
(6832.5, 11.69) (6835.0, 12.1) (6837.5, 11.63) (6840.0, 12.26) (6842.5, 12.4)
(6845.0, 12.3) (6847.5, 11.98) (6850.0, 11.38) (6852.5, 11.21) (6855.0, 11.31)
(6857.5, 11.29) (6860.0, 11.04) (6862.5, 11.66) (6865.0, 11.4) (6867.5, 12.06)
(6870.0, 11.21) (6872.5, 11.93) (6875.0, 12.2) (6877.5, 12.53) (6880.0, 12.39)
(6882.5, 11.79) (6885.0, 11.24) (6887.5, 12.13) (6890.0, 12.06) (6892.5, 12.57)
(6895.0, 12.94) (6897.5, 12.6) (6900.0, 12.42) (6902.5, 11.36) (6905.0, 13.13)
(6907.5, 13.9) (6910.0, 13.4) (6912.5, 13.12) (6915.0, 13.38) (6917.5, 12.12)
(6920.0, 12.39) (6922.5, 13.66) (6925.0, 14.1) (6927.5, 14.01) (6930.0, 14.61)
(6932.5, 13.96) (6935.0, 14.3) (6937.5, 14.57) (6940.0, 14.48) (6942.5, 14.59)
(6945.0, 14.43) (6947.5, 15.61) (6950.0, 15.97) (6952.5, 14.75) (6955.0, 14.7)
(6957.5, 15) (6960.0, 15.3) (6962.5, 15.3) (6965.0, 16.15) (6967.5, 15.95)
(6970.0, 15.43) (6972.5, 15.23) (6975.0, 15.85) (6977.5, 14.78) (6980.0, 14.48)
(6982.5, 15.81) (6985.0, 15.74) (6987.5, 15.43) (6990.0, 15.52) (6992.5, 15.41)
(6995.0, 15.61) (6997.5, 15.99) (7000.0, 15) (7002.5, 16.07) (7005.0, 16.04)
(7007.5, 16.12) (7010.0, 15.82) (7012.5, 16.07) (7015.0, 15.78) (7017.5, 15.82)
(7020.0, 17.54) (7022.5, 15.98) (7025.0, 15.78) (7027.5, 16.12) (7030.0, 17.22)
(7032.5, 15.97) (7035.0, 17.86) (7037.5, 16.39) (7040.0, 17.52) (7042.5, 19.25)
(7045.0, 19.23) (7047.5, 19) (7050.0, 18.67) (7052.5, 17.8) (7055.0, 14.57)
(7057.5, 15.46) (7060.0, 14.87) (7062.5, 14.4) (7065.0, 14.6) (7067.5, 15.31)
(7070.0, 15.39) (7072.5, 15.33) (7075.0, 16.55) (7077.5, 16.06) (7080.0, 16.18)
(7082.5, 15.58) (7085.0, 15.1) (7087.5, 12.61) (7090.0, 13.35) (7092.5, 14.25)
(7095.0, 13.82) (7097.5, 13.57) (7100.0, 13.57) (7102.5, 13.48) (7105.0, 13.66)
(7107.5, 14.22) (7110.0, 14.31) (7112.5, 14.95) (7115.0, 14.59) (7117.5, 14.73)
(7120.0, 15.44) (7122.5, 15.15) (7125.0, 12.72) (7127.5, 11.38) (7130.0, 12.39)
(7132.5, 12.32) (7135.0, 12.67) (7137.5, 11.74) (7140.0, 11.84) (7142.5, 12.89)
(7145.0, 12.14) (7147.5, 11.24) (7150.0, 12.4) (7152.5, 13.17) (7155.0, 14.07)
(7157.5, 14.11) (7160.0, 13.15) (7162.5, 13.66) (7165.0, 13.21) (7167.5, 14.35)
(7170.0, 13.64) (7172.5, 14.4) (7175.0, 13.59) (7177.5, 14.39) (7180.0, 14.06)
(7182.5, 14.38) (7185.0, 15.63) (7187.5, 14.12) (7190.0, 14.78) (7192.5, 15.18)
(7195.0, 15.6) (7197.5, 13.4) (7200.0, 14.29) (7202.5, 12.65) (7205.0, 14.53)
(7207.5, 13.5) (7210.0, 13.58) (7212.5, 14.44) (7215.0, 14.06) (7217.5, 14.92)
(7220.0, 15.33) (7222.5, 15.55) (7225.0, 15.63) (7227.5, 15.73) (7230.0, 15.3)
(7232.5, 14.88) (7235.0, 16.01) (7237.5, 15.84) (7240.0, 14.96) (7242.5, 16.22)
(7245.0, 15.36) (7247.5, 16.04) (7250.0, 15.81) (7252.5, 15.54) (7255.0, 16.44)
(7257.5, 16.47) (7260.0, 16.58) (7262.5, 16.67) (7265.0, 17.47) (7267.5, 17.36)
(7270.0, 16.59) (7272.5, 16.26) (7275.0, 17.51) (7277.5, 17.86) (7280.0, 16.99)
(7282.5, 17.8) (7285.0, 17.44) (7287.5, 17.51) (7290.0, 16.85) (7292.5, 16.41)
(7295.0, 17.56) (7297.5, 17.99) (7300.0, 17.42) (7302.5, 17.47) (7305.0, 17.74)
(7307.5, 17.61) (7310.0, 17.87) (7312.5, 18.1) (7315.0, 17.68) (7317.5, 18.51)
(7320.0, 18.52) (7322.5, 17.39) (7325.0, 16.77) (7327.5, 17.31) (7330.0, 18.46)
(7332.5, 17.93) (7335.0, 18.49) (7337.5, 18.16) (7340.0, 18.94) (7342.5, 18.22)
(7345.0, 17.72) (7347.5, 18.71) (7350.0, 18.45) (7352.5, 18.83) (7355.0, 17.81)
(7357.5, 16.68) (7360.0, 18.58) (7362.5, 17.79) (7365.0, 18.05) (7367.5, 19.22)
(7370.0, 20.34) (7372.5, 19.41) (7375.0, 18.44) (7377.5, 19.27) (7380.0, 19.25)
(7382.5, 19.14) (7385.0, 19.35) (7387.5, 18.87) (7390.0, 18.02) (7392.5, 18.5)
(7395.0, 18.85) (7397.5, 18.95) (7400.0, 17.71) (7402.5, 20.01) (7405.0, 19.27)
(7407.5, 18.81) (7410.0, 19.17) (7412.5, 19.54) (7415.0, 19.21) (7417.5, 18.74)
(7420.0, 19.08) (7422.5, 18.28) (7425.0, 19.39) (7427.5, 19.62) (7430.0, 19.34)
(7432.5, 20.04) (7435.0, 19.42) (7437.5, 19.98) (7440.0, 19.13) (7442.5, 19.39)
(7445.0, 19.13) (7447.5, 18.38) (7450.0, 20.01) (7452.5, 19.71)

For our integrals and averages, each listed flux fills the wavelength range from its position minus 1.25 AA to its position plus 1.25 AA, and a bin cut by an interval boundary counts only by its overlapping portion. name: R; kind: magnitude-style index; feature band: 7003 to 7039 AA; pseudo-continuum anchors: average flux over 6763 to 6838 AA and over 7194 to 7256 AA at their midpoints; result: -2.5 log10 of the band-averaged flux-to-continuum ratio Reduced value -0.20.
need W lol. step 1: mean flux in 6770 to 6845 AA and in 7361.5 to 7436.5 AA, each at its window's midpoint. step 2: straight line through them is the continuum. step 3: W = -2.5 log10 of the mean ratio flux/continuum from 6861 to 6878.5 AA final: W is 0.08 mag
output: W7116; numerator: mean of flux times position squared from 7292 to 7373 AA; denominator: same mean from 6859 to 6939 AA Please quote 1.6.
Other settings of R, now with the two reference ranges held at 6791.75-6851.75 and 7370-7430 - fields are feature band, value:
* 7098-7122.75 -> 0.08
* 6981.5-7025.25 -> -0.13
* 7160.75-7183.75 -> 0.16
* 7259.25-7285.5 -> 0.02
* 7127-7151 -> 0.29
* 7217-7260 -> 0.09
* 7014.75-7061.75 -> -0.16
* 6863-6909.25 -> 0.04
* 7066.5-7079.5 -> -0.05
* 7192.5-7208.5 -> 0.18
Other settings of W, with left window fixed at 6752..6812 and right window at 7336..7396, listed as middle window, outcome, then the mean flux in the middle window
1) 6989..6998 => -0.09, 15.6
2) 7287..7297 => 0.04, 17.1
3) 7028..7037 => -0.14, 16.9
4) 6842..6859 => 0.10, 11.7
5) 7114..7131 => 0.15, 13.8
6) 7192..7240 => 0.15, 14.8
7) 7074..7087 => -0.02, 15.7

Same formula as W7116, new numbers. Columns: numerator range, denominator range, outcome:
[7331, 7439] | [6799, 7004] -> 1.62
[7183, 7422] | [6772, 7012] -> 1.46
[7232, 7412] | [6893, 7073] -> 1.28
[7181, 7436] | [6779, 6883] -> 1.68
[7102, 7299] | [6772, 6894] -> 1.39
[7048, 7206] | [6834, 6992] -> 1.12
